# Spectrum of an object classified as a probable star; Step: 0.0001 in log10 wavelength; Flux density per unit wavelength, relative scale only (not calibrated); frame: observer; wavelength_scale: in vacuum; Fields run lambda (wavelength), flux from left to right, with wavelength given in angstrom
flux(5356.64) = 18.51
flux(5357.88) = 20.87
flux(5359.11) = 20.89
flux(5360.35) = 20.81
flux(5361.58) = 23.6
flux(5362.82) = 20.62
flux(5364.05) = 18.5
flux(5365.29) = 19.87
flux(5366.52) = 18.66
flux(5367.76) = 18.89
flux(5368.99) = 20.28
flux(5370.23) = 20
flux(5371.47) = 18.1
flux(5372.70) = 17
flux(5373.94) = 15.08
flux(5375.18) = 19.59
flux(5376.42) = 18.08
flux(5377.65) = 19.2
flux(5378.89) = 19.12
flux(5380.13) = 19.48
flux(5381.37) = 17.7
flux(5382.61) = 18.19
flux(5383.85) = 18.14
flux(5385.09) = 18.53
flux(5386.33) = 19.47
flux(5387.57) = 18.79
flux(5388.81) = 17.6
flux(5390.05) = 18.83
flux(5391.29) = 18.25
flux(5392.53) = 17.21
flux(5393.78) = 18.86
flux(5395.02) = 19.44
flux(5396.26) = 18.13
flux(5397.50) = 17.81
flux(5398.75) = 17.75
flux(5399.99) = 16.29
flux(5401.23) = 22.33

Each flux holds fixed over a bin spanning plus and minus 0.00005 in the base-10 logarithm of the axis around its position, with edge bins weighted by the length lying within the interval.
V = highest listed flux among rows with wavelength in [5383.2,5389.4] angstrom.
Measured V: 19.47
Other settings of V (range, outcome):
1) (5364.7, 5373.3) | 20.28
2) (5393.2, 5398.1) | 19.44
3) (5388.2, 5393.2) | 18.83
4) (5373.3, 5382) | 19.59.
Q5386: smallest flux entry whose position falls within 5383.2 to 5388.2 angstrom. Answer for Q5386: 18.14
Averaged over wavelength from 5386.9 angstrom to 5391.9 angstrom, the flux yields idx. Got 18.4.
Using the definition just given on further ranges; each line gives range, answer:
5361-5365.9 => 20.6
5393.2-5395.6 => 19.2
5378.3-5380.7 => 19.3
